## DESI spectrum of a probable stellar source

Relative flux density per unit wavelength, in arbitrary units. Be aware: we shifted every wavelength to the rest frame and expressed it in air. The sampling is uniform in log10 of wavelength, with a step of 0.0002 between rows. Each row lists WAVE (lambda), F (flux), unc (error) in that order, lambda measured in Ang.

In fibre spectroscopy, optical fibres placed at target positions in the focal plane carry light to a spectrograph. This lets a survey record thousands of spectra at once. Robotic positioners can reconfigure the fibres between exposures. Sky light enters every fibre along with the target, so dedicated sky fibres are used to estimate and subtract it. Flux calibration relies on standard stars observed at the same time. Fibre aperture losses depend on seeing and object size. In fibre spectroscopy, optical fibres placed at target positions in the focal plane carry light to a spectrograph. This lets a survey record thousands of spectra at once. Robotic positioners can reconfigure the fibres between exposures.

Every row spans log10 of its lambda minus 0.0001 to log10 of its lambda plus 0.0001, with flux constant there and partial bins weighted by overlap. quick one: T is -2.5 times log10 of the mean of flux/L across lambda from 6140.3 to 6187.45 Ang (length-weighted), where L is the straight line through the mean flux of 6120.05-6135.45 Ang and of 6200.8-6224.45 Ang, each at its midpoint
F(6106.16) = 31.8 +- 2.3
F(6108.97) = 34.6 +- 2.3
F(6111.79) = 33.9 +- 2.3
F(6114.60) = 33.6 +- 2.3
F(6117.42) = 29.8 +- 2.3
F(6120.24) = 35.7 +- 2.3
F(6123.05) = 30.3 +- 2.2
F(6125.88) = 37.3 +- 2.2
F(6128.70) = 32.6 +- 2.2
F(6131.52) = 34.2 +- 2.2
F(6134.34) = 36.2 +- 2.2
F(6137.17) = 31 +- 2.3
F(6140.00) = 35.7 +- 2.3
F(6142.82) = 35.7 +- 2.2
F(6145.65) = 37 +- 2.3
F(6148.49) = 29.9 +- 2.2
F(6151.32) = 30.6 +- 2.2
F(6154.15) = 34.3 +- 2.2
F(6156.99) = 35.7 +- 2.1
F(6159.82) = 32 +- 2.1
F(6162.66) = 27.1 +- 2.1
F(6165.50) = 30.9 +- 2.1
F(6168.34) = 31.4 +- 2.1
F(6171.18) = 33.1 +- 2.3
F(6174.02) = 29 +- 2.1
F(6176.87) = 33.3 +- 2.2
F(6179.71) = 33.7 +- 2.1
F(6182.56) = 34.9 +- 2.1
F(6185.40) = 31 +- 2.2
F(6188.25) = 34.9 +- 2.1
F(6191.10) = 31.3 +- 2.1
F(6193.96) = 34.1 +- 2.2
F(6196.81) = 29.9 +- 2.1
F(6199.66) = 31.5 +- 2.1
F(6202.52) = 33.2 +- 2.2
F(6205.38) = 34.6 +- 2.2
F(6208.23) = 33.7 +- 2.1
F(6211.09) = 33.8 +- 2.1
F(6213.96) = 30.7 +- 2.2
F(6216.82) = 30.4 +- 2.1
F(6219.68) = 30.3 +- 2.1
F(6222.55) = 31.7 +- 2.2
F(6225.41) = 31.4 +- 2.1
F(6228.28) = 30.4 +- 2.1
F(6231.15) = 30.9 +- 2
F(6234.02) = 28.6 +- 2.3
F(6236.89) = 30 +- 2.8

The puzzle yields 0.03 mag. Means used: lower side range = 34.3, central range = 32.6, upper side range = 32.3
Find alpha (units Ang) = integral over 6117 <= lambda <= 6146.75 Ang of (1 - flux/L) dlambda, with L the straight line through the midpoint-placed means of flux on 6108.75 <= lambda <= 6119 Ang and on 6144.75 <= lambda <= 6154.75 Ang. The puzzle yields -1.4 Ang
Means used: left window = 32.8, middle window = 34.3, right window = 32.6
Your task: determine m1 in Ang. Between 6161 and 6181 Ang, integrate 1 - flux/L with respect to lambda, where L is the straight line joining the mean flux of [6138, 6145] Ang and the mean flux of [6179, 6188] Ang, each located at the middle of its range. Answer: 1.6 Ang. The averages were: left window 35.5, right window 33.4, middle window 31.2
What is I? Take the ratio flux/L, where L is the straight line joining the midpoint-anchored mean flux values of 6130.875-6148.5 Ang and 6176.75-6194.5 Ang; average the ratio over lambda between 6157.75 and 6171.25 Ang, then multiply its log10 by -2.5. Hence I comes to 0.099 mag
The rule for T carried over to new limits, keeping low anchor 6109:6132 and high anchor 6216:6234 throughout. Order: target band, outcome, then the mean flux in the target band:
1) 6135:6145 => -0.051 mag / 34.5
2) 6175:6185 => -0.052 mag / 33.5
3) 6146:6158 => -0.009 mag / 32.9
